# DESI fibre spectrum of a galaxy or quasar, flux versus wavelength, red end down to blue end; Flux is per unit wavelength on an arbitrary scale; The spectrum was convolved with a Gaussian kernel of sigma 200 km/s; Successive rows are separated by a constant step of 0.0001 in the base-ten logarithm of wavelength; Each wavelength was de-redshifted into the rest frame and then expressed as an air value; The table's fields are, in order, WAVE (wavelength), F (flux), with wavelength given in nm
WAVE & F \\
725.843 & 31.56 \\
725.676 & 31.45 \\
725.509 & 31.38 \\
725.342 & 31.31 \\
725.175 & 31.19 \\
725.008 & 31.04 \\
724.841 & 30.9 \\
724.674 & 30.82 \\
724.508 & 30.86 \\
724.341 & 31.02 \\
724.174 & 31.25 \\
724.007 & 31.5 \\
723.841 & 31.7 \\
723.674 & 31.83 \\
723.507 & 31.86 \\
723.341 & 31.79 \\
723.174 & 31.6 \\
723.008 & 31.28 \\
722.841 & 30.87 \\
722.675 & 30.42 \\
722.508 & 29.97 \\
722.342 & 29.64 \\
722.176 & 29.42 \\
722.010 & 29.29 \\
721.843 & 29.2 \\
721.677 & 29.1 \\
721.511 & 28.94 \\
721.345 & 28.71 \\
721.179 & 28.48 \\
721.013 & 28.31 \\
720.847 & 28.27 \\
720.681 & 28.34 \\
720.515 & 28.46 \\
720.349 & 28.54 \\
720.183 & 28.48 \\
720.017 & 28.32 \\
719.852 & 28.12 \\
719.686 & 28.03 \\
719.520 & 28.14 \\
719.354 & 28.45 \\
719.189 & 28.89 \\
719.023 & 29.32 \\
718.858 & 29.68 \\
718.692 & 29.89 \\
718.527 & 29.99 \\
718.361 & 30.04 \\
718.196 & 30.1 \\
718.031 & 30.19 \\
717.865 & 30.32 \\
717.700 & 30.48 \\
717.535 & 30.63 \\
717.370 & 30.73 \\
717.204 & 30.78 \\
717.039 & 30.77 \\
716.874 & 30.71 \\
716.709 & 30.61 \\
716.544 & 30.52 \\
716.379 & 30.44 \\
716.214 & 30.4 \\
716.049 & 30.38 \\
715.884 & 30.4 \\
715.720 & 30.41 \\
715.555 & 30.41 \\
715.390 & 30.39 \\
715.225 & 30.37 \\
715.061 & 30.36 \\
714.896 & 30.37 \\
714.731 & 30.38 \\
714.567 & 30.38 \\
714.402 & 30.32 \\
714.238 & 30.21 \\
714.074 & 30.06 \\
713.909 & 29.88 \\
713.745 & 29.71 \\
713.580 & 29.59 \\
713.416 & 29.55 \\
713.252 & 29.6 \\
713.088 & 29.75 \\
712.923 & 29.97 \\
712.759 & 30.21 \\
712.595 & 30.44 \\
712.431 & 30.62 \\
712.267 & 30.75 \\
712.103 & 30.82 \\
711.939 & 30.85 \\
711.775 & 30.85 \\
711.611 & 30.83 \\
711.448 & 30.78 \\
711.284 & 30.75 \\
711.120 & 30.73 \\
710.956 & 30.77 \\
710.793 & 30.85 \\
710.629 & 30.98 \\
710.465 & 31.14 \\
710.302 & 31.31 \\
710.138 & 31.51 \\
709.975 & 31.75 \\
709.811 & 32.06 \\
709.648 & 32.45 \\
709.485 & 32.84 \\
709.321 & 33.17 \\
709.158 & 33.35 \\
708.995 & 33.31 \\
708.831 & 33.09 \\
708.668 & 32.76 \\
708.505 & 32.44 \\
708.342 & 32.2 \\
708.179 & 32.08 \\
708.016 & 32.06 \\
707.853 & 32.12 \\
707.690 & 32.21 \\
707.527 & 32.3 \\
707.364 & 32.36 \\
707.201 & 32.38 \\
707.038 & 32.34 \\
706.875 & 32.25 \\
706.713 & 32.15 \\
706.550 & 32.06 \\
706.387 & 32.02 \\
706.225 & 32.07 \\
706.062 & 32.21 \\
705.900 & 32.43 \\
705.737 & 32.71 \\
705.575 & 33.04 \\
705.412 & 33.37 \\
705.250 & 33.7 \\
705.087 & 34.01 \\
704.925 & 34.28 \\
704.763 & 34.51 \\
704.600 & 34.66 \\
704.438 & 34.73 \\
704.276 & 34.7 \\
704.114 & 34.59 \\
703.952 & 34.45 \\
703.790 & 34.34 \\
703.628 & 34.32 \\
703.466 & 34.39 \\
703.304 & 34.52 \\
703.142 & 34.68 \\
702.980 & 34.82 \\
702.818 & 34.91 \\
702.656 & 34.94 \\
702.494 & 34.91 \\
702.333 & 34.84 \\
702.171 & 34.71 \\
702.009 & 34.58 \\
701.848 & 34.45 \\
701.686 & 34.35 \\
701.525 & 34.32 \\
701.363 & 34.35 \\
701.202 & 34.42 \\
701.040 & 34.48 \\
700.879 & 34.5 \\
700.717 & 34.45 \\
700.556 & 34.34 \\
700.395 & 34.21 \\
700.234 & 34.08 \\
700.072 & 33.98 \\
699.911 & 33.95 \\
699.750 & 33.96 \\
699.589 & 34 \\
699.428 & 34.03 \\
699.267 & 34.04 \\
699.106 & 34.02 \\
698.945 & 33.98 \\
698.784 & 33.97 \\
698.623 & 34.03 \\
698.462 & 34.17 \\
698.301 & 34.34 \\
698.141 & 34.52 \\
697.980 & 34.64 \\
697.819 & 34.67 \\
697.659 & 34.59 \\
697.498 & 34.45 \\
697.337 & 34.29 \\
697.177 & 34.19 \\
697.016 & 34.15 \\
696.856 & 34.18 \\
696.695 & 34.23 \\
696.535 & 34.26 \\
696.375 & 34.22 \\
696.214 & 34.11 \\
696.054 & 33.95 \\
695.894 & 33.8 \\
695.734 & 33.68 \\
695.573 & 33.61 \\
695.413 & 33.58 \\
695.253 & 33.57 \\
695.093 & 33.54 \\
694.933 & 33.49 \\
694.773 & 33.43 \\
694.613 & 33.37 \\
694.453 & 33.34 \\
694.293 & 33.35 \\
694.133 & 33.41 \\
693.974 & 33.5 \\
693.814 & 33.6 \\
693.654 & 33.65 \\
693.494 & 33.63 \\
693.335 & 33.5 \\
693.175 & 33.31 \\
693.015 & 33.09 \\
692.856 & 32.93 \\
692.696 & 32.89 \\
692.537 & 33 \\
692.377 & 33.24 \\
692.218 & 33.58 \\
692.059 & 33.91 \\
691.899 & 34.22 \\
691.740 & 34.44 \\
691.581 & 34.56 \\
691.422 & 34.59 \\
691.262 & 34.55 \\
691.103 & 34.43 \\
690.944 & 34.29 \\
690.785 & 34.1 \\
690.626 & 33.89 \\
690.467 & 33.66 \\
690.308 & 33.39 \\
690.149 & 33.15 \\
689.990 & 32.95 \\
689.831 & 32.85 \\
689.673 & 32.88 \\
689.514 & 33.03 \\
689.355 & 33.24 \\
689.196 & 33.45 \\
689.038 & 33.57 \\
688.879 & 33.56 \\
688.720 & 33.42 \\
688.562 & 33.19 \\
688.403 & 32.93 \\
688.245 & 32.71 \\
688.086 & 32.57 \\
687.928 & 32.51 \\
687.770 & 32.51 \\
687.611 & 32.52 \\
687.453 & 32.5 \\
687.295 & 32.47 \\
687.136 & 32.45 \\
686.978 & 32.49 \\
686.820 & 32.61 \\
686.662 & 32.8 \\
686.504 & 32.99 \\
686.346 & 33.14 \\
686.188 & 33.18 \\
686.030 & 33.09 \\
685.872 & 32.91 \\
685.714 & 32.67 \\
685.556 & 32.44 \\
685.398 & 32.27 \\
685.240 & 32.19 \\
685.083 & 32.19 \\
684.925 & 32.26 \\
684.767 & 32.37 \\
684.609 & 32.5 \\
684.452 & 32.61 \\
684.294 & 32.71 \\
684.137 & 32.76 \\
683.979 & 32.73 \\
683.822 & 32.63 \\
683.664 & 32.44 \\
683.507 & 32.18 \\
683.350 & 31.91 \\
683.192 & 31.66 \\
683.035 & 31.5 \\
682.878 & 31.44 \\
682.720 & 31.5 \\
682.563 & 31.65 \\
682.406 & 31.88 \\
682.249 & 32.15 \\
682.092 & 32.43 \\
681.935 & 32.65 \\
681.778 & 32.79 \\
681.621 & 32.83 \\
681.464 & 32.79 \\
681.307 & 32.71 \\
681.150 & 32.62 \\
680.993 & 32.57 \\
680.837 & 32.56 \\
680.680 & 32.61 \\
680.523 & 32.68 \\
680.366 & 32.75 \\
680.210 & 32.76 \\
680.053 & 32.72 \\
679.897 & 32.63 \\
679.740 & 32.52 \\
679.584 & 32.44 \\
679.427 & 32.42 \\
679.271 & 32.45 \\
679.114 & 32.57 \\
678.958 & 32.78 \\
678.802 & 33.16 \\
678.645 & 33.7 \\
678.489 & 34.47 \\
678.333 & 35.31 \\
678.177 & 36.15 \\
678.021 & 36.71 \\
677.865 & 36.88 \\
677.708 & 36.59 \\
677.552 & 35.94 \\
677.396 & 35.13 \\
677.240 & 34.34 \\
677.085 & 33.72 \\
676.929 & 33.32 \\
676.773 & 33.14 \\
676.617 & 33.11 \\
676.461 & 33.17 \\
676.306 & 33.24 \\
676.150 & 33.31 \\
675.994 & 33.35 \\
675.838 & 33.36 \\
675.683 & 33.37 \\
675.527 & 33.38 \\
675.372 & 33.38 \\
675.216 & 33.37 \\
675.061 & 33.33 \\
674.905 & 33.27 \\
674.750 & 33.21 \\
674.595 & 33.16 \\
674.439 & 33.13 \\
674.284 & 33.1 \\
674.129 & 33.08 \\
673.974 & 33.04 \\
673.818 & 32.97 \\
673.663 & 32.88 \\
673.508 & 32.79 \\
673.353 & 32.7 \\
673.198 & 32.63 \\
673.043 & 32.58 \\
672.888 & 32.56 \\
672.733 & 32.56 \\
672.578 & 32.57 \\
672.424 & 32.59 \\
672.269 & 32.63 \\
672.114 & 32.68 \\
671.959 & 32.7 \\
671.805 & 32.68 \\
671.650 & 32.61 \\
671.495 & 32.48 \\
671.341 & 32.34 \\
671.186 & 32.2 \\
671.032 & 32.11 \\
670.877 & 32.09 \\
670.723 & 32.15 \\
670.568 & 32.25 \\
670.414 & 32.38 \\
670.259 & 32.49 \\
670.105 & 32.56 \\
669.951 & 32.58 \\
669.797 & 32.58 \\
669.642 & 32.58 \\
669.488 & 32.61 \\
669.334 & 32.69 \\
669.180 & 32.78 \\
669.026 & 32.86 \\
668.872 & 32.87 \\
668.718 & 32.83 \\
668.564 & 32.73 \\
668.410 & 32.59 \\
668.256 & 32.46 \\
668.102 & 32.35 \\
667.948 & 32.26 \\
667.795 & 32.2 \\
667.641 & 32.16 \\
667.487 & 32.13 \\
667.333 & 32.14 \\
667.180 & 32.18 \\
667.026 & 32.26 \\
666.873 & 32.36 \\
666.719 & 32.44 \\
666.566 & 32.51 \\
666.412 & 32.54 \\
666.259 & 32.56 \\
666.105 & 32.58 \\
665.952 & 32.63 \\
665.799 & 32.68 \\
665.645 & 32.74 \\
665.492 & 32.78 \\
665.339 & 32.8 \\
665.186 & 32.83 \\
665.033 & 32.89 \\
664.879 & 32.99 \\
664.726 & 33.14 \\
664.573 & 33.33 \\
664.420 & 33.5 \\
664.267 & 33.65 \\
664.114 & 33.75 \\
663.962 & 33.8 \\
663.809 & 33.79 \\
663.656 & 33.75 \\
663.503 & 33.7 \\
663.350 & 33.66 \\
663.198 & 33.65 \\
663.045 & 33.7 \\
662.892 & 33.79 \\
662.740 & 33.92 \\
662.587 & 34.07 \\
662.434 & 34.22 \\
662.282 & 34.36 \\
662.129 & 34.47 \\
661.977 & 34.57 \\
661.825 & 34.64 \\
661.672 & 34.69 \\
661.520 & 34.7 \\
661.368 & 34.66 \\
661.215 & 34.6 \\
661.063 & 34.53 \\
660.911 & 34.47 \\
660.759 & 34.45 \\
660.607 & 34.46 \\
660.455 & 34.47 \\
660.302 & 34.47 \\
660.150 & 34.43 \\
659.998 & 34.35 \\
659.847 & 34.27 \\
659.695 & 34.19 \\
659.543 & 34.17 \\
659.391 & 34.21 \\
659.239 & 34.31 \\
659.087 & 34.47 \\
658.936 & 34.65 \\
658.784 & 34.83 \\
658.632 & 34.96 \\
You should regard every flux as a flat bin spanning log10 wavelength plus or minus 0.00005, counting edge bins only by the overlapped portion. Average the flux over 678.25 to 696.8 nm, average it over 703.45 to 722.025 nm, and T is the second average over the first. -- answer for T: 0.94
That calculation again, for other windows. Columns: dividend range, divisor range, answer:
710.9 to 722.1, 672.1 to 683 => 0.90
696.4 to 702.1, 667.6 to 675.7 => 1.05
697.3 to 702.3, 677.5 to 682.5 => 1.03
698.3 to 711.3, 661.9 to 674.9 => 1.01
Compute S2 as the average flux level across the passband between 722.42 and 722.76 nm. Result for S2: 30.2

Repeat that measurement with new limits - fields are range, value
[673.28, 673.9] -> 32.8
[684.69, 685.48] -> 32.2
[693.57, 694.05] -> 33.5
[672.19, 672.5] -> 32.6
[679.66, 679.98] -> 32.6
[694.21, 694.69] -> 33.3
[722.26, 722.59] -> 29.8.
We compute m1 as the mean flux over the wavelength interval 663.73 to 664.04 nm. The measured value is 33.9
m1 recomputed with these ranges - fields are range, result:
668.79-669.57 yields 32.8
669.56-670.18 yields 32.6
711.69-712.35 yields 30.8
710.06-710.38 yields 31.4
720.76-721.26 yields 28.4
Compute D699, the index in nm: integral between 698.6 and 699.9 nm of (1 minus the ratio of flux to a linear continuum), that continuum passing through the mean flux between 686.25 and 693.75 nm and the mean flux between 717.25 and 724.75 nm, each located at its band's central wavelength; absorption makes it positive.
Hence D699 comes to -0.07 nm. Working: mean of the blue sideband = 33.3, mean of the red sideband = 29.8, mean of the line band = 34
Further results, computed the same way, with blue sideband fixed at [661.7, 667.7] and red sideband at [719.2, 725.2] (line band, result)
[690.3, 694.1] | -0.26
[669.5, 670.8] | 0.02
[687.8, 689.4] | -0.06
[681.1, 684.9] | -0.02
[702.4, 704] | -0.19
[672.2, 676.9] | -0.06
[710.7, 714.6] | 0.01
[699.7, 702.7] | -0.32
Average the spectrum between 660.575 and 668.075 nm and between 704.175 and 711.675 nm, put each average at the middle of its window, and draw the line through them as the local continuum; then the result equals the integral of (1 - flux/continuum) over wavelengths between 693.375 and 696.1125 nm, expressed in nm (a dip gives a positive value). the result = -0.07 nm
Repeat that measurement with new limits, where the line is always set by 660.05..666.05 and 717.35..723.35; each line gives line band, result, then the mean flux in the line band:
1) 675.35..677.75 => -0.08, 33.8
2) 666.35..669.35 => 0.09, 32.5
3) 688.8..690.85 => -0.10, 33.4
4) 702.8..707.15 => -0.43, 33.6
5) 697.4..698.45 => -0.11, 34.5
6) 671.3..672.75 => 0.02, 32.6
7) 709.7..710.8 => -0.04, 31.4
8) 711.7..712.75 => -0.02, 30.7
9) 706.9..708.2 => -0.08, 32.2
